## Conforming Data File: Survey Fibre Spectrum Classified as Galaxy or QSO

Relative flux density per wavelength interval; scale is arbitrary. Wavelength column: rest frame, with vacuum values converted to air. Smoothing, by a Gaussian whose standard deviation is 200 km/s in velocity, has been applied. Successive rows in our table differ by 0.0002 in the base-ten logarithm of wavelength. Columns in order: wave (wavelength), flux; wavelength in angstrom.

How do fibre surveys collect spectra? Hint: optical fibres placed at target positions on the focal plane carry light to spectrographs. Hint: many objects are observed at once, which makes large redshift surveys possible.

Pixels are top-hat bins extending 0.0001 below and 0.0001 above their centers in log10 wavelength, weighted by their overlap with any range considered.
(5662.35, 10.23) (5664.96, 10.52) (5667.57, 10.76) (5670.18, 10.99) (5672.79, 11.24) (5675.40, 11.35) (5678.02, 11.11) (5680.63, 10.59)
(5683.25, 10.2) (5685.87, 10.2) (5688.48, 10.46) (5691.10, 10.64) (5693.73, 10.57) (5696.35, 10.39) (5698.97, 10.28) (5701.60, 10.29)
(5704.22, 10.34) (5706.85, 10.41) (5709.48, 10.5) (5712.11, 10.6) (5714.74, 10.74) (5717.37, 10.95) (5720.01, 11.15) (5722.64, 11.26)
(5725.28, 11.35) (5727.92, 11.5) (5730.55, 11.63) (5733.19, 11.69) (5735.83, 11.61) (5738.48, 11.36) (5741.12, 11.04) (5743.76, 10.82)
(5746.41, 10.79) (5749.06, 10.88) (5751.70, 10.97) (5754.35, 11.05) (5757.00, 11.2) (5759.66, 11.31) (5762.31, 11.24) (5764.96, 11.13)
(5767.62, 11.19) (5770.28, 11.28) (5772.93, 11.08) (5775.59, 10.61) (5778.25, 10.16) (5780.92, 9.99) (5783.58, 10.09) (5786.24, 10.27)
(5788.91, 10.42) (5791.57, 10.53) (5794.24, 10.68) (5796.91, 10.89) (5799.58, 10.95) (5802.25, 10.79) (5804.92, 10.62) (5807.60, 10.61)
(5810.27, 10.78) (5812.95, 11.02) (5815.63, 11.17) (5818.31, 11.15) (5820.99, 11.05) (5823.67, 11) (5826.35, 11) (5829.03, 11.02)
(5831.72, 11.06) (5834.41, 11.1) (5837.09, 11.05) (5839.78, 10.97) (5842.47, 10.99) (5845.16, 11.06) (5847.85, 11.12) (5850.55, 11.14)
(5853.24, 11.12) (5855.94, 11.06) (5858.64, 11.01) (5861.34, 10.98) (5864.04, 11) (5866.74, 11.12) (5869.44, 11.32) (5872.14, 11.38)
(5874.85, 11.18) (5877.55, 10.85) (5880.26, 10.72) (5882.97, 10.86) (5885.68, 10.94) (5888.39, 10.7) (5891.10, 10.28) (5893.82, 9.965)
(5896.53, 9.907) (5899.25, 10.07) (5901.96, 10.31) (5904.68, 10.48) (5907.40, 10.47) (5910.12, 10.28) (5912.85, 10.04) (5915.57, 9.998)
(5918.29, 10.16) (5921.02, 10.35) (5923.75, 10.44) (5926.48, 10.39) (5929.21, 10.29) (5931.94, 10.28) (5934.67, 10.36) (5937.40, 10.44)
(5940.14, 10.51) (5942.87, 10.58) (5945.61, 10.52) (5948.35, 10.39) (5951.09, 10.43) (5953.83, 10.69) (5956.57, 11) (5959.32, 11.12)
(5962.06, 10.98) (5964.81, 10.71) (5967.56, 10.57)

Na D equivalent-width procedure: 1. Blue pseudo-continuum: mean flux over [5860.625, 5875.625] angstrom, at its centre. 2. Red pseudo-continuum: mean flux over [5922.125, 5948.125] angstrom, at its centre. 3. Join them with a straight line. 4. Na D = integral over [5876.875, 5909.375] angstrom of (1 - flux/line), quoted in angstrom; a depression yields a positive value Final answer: 1.32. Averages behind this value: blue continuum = 11.2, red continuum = 10.4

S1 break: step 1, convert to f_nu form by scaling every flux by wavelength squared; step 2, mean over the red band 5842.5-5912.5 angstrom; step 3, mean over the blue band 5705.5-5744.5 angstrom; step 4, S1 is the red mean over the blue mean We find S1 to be 1.02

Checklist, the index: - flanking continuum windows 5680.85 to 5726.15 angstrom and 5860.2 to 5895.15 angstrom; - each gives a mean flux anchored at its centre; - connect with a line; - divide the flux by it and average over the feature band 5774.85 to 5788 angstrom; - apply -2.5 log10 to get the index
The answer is 0.05 mag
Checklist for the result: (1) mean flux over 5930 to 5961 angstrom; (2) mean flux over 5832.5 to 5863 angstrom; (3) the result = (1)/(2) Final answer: 0.96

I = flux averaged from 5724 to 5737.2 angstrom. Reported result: 11.6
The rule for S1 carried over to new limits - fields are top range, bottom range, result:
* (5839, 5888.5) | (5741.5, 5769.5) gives 1.04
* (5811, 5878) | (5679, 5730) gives 1.09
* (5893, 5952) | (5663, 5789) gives 1.02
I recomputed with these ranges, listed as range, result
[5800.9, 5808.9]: 10.7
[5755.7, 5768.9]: 11.2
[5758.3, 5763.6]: 11.3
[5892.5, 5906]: 10.2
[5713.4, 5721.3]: 10.9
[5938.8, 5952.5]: 10.5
